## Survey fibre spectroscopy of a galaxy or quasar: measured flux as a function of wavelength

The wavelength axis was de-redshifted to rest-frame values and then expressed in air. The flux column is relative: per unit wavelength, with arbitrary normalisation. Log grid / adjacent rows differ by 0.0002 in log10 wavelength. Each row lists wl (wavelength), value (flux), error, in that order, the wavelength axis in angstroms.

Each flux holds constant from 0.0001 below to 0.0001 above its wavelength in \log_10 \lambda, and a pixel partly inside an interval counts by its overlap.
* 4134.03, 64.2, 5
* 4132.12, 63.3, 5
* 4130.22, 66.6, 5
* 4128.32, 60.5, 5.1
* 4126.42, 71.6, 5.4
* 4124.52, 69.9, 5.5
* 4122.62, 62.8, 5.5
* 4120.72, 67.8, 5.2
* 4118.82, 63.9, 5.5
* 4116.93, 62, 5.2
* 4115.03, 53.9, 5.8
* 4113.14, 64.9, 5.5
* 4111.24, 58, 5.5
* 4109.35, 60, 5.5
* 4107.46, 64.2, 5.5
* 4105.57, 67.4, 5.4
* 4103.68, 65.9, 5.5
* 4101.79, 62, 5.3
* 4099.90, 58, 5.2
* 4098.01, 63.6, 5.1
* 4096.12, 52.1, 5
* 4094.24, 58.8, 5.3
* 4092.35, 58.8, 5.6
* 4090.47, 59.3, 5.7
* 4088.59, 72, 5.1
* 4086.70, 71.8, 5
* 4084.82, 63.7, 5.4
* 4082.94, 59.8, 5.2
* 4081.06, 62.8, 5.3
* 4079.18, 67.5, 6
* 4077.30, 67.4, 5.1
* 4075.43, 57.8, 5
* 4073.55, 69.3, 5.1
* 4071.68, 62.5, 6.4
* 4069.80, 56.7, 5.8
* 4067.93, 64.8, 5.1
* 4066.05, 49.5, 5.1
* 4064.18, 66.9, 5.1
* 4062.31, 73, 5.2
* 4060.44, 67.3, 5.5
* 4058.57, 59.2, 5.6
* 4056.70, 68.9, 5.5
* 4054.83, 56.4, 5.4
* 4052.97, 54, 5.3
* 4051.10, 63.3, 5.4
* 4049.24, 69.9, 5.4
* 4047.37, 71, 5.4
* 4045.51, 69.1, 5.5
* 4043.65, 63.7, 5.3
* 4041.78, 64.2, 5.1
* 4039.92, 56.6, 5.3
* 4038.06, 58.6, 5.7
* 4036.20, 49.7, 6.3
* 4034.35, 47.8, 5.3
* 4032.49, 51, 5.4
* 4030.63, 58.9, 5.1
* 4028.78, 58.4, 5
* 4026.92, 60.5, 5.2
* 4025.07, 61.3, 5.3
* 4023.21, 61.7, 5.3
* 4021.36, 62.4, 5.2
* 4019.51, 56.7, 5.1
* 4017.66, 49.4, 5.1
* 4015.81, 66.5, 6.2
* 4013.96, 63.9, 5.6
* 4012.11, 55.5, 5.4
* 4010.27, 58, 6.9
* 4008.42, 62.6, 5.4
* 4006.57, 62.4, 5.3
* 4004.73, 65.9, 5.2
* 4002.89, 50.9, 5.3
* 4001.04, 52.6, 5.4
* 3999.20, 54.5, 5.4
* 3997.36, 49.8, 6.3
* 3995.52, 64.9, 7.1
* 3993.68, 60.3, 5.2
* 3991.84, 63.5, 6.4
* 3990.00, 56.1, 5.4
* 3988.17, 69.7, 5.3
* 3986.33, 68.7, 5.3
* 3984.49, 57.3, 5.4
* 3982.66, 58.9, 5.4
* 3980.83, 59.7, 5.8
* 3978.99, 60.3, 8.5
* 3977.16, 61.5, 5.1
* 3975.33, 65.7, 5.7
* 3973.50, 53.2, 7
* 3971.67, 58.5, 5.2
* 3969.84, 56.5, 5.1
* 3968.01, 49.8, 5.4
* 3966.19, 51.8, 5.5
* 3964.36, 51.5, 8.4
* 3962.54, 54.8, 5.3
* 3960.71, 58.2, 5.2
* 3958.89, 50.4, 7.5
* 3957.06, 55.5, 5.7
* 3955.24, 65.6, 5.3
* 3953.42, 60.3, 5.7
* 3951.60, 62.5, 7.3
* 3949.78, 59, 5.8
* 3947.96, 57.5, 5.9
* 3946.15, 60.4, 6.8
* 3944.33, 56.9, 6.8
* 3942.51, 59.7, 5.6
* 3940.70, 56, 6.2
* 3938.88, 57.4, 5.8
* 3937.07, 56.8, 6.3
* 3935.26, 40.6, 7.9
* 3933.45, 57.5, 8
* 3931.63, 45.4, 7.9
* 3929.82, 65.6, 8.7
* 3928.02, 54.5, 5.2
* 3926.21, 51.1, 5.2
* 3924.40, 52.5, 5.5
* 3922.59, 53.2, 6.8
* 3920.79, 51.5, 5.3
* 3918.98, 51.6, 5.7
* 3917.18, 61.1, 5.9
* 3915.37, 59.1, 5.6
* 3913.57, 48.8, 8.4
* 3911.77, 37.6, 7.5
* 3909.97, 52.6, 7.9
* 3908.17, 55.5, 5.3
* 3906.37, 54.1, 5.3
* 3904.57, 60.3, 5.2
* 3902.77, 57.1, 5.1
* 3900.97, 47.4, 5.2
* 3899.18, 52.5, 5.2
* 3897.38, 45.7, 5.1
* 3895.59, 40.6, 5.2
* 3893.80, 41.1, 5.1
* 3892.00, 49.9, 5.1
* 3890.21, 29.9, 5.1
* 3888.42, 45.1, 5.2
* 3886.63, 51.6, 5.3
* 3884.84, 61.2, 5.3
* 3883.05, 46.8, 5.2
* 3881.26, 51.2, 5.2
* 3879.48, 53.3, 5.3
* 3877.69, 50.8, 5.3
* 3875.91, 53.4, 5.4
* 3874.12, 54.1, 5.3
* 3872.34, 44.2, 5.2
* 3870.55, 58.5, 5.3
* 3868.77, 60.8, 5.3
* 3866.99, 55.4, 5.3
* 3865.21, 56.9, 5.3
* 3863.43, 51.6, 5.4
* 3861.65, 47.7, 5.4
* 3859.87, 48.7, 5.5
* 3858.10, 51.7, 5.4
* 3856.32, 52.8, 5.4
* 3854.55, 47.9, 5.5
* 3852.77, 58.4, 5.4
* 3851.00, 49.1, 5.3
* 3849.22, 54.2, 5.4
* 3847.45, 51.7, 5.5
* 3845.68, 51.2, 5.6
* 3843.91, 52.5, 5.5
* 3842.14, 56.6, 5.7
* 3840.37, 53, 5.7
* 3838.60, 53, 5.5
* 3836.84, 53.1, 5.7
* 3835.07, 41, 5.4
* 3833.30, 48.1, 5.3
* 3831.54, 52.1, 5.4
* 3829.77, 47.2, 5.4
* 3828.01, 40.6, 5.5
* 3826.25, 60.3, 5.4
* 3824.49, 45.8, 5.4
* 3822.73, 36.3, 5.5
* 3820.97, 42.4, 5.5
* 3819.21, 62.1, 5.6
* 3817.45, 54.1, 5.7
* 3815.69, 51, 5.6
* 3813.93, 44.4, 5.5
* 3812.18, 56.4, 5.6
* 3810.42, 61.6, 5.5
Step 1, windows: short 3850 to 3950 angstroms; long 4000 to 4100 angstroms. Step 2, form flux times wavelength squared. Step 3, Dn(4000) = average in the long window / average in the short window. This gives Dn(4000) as 1.3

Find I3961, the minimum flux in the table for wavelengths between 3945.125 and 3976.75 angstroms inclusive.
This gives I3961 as 49.8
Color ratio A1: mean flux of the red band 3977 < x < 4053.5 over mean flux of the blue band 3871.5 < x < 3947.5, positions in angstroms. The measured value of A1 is 1.15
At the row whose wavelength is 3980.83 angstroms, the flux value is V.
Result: 59.7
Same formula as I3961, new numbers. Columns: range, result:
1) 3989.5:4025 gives 49.4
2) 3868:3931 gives 29.9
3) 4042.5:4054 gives 54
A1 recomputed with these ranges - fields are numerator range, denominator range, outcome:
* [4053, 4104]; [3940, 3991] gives 1.07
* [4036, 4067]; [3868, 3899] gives 1.27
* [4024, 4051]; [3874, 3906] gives 1.21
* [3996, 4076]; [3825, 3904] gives 1.19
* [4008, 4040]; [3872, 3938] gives 1.13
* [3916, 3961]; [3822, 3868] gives 1.10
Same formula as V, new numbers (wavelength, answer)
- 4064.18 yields 66.9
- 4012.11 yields 55.5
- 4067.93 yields 64.8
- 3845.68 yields 51.2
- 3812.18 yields 56.4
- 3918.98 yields 51.6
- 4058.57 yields 59.2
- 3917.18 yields 61.1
